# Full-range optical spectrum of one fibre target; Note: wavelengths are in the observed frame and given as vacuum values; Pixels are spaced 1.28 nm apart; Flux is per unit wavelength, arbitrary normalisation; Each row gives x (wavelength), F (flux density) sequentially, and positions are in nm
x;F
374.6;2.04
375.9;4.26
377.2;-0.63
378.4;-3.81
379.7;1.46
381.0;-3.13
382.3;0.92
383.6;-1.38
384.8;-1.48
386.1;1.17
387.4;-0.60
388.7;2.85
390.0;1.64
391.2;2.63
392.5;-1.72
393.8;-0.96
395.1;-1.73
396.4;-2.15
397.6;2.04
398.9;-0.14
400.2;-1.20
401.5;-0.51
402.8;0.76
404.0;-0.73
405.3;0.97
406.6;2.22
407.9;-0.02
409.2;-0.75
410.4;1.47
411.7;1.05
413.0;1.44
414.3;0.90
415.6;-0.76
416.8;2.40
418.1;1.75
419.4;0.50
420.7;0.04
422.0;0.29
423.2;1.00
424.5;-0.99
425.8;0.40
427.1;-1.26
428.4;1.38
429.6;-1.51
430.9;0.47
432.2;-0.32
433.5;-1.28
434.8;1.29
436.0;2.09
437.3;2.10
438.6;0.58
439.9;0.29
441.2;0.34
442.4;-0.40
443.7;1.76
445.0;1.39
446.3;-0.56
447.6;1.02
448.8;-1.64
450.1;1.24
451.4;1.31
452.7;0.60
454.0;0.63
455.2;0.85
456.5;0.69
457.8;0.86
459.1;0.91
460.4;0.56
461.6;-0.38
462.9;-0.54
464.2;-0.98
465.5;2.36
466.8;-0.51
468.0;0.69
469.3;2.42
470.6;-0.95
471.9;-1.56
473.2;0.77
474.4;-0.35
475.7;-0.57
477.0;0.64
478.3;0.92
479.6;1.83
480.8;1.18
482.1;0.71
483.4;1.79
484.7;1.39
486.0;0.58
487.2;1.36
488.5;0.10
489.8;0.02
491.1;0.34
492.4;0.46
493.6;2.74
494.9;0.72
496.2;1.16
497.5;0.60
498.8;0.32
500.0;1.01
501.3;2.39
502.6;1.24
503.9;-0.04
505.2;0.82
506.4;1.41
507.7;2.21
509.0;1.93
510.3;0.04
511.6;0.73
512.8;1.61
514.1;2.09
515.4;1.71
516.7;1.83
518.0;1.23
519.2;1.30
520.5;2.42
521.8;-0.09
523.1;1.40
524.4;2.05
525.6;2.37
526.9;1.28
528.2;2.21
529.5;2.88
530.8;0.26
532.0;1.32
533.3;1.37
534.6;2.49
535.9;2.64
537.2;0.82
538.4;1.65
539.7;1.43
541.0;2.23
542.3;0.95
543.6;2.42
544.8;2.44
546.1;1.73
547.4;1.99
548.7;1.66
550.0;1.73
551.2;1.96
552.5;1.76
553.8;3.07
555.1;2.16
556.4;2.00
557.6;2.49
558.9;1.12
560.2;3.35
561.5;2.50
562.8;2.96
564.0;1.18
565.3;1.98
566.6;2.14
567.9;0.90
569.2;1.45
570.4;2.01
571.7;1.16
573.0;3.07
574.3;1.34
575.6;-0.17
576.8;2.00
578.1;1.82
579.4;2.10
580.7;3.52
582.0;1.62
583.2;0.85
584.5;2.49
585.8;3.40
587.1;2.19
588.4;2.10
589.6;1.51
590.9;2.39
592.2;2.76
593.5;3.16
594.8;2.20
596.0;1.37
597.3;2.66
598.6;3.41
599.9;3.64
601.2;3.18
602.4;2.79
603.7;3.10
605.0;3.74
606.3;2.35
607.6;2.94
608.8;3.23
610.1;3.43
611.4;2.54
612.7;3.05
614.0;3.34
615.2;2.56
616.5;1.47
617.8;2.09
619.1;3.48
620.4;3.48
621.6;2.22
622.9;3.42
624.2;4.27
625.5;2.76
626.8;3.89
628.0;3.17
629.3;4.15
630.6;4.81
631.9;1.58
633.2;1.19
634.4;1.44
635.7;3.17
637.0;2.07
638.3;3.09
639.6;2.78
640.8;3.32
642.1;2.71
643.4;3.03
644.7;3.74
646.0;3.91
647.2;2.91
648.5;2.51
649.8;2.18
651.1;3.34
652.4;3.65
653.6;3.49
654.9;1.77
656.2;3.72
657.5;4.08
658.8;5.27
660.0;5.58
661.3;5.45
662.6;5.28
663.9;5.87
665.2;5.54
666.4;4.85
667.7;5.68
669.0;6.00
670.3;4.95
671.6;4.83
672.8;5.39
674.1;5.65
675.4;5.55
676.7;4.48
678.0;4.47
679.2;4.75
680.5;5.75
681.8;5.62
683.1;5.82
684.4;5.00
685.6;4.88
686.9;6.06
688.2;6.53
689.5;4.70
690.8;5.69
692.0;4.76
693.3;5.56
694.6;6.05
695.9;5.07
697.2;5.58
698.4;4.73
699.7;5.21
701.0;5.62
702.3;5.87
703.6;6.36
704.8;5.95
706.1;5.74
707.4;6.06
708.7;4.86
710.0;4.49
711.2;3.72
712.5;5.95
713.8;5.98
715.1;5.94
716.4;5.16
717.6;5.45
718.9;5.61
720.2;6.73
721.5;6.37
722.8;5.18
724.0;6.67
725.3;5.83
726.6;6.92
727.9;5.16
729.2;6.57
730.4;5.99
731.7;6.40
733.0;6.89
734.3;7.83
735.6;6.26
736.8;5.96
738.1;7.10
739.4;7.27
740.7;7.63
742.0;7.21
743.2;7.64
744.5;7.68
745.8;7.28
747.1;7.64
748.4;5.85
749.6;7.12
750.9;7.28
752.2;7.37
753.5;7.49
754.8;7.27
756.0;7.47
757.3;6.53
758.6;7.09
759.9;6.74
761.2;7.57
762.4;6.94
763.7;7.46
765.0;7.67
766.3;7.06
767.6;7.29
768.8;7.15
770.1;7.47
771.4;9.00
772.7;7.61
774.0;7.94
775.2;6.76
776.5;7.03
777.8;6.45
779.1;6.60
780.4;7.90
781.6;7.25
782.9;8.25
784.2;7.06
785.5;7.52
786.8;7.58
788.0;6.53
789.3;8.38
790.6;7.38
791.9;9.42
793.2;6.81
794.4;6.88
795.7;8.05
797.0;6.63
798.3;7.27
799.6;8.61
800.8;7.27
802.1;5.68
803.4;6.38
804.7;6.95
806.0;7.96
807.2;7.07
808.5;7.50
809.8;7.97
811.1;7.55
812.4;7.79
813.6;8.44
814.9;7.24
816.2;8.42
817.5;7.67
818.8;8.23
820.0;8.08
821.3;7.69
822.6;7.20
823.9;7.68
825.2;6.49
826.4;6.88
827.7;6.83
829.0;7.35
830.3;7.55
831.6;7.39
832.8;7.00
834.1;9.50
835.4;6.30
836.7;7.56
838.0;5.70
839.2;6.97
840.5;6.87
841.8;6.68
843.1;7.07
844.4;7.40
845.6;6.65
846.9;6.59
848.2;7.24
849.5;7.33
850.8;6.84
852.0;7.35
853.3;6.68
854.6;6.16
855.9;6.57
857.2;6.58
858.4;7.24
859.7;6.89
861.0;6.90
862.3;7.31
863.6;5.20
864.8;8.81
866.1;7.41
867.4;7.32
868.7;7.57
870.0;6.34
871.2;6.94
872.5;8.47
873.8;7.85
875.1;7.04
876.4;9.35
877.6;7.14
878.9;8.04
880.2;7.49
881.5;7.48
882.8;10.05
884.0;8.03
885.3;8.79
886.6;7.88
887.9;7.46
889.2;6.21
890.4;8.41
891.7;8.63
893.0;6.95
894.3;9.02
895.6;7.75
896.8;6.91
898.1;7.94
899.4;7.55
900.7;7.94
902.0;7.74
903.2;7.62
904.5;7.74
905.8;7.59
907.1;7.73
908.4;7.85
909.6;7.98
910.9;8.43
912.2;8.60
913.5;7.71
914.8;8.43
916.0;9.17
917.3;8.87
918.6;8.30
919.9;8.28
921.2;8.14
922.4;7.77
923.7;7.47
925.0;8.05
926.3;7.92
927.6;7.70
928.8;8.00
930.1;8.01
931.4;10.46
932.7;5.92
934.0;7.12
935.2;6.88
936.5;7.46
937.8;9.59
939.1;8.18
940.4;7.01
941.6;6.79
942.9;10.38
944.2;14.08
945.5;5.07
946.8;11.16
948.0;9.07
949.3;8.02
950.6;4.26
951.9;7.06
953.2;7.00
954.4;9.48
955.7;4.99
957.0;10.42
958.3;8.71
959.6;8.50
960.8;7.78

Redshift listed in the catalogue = 0.65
